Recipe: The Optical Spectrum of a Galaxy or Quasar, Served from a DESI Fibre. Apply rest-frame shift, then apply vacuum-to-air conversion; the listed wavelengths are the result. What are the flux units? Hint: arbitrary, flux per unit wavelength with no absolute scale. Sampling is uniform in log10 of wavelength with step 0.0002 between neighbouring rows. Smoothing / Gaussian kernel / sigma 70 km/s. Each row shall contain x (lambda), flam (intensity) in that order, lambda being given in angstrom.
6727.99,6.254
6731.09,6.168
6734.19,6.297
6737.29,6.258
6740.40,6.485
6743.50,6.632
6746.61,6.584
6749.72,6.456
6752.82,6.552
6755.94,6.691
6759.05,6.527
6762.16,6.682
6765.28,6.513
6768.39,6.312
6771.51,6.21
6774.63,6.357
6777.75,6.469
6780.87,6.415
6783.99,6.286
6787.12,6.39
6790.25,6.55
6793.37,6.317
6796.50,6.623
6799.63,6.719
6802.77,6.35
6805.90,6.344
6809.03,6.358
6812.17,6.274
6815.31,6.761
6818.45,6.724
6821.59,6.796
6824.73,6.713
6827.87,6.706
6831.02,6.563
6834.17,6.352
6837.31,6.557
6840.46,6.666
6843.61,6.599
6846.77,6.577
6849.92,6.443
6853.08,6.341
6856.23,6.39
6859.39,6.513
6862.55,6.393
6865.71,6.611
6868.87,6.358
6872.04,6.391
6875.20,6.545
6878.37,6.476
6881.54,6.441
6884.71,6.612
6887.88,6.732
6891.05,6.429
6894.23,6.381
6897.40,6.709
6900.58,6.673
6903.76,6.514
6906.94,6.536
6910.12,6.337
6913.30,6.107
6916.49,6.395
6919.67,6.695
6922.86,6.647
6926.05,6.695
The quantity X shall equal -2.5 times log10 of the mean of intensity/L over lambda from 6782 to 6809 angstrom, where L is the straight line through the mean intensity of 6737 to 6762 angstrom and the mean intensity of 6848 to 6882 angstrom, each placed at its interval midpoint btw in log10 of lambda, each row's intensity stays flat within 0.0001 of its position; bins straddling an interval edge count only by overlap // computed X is 0.01 mag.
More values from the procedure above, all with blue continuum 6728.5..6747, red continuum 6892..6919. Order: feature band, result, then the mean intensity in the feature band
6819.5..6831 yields -0.05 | 6.71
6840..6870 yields -0.01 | 6.48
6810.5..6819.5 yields -0.03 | 6.57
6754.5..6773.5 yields -0.02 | 6.49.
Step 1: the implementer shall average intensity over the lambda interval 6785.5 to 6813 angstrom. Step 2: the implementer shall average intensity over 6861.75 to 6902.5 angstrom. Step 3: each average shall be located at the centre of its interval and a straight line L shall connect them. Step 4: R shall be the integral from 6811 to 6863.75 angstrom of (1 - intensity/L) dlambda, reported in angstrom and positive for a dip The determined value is -0.6 angstrom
